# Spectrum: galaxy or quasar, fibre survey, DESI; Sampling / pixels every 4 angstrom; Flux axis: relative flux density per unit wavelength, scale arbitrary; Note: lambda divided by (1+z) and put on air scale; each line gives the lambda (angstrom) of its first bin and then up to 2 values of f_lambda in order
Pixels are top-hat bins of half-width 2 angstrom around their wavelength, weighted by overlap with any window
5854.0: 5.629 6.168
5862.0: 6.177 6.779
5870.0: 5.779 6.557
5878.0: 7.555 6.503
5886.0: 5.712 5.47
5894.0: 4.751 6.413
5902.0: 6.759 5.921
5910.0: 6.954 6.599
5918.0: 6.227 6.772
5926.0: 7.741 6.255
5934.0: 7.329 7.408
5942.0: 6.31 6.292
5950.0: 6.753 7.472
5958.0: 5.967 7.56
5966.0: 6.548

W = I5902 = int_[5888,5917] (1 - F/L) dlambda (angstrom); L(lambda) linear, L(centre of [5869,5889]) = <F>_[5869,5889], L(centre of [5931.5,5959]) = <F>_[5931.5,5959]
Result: 1.9 angstrom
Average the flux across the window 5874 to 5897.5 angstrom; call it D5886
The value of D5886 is 6.07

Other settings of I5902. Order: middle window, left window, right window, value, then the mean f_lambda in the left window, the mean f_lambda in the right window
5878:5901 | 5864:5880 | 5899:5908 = 1.9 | 6.67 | 6.35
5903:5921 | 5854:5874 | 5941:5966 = 0.1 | 6.2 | 6.73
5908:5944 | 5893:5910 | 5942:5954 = -2.4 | 6.15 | 6.65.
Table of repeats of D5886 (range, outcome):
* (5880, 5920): 6.13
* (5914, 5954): 6.81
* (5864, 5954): 6.51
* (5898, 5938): 6.75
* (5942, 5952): 6.48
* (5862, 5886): 6.52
